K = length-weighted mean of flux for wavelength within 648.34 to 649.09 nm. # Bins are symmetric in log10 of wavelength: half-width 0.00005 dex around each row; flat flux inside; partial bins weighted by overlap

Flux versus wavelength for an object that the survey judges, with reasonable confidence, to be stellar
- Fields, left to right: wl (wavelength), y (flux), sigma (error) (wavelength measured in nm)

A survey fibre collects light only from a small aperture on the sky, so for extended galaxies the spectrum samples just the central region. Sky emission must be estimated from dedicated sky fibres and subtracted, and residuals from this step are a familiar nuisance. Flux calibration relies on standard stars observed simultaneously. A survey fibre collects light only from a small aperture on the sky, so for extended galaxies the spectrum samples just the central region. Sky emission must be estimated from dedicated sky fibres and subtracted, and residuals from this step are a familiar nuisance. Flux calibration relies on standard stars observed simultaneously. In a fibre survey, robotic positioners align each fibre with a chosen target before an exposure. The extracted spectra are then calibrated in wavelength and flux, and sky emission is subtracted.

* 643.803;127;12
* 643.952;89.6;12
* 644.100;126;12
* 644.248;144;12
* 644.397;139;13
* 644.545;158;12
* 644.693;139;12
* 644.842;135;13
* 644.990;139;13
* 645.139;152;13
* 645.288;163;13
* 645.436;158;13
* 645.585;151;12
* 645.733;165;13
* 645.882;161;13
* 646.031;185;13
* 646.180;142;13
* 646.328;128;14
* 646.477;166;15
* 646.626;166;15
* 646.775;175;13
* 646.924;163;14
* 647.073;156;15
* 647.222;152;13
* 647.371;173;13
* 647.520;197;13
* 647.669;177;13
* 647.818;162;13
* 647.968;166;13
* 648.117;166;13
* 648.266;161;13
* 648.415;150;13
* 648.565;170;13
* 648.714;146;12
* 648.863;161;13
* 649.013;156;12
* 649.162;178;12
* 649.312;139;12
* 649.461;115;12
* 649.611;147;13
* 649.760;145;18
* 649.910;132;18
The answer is 157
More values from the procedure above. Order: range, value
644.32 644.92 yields 143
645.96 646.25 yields 163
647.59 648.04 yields 168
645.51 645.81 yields 158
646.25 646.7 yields 153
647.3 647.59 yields 185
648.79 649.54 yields 150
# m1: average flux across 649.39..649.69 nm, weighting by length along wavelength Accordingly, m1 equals 131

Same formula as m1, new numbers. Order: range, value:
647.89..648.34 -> 164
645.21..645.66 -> 157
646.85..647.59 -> 168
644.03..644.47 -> 136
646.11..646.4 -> 135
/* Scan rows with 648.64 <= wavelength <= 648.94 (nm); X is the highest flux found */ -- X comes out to 161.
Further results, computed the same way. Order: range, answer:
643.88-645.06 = 158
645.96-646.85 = 185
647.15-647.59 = 197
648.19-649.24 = 178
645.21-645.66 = 163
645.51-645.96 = 165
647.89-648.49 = 166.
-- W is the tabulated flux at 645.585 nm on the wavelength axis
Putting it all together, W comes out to 151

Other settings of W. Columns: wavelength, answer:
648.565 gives 170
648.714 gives 146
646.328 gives 128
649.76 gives 145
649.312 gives 139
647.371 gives 173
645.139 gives 152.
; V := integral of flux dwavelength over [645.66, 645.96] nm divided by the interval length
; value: 163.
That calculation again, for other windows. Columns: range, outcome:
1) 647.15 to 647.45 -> 163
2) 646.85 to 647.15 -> 159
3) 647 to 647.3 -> 154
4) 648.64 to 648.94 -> 153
